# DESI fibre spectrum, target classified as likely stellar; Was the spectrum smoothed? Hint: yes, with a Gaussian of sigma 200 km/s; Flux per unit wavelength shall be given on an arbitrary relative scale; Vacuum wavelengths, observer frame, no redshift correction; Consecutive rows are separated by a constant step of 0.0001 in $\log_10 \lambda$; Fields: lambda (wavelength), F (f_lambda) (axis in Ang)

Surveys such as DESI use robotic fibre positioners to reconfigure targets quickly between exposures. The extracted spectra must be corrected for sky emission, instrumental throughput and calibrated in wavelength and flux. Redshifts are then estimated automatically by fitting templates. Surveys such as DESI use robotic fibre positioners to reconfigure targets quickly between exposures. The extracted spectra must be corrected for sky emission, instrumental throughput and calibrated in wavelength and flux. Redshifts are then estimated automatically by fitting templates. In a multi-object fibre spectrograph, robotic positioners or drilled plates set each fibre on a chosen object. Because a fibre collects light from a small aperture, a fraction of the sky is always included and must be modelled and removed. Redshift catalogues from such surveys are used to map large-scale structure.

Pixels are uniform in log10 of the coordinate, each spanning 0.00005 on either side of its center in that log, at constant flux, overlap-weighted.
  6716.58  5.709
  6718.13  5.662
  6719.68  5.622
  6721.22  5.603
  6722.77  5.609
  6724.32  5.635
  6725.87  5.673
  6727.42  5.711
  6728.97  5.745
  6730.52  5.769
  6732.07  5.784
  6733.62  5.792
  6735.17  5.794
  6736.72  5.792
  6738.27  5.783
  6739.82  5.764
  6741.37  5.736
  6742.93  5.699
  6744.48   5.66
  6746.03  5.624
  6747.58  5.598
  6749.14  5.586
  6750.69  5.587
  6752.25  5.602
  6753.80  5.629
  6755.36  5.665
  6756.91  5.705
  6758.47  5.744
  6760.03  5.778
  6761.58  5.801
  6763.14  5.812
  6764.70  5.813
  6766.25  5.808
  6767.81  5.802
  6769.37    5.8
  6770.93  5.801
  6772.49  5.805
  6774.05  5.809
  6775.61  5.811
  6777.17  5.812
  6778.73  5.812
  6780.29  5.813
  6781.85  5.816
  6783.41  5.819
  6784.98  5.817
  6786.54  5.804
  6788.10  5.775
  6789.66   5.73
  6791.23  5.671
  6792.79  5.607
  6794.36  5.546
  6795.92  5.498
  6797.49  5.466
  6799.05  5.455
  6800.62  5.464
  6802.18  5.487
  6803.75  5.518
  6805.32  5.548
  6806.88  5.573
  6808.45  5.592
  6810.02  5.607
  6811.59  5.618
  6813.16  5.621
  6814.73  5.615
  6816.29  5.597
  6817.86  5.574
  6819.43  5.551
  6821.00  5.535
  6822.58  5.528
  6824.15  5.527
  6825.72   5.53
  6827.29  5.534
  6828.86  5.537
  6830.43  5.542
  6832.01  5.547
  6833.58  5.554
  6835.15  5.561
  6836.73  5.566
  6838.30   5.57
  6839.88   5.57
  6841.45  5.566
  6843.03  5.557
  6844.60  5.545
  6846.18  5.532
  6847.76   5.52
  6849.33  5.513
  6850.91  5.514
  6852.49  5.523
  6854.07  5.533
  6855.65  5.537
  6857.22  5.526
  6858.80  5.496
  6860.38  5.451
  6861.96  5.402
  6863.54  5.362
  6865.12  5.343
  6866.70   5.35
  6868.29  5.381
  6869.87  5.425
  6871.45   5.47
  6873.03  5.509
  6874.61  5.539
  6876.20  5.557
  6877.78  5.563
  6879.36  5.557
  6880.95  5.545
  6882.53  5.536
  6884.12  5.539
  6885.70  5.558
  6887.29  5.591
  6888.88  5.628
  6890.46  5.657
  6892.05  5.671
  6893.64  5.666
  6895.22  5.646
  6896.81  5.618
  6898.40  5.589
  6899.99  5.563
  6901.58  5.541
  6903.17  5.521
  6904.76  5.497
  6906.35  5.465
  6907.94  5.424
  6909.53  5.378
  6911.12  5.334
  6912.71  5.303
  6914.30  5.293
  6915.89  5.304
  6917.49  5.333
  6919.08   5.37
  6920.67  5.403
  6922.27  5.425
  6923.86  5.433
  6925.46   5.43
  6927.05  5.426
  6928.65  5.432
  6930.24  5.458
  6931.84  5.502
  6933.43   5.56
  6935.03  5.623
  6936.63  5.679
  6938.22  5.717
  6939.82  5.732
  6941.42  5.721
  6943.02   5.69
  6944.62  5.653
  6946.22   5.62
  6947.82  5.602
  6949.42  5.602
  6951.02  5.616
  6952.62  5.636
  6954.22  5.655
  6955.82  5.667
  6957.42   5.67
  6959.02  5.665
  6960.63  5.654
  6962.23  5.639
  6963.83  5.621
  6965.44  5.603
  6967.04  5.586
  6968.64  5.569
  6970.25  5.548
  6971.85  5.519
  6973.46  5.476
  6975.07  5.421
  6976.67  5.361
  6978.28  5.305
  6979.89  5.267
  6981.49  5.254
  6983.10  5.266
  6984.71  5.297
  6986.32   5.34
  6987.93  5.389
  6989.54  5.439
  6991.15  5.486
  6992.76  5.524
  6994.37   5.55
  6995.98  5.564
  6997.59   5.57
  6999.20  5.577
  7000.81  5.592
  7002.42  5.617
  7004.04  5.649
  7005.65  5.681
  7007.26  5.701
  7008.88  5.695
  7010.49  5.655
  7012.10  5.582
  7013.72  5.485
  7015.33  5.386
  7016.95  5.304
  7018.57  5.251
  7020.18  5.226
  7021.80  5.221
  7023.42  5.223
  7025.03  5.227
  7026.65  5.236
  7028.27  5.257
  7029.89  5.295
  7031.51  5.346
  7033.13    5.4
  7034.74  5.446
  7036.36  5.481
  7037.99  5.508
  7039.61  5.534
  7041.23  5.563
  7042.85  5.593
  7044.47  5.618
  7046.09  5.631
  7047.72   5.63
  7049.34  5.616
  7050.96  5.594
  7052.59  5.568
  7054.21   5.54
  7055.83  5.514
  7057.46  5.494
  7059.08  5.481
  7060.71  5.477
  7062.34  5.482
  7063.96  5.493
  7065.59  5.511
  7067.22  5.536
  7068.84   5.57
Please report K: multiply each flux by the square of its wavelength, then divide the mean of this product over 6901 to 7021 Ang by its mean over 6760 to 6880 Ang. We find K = 1.0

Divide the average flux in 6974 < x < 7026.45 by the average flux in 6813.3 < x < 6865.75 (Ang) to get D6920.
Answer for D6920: 0.98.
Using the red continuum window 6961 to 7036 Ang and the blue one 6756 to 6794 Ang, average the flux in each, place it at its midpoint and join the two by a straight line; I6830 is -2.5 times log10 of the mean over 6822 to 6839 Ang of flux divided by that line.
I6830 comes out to 0.03 mag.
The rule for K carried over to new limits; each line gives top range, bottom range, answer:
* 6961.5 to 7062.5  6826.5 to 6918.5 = 1.03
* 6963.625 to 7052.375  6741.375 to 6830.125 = 1.03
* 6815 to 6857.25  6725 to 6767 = 1.00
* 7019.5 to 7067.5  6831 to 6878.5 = 1.05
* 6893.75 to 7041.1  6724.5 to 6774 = 1.02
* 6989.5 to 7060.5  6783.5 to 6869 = 1.05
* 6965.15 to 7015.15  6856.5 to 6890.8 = 1.03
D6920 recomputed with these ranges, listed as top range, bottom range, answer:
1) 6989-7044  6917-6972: 0.98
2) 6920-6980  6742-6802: 0.97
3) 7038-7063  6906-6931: 1.03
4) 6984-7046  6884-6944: 0.99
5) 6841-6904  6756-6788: 0.95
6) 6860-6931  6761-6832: 0.97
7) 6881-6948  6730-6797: 0.96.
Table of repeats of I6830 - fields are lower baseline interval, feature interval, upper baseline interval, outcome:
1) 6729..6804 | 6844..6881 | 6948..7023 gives 0.03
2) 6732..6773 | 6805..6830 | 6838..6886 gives 0.00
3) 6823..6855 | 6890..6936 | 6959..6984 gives 0.01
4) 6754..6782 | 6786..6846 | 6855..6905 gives 0.02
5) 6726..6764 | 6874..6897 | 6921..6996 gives 0.00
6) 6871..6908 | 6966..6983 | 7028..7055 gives 0.02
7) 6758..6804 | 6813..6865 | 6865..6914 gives 0.02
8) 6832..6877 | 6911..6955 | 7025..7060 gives -0.01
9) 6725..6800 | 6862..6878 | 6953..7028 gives 0.03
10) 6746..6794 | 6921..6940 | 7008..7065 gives 0.01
